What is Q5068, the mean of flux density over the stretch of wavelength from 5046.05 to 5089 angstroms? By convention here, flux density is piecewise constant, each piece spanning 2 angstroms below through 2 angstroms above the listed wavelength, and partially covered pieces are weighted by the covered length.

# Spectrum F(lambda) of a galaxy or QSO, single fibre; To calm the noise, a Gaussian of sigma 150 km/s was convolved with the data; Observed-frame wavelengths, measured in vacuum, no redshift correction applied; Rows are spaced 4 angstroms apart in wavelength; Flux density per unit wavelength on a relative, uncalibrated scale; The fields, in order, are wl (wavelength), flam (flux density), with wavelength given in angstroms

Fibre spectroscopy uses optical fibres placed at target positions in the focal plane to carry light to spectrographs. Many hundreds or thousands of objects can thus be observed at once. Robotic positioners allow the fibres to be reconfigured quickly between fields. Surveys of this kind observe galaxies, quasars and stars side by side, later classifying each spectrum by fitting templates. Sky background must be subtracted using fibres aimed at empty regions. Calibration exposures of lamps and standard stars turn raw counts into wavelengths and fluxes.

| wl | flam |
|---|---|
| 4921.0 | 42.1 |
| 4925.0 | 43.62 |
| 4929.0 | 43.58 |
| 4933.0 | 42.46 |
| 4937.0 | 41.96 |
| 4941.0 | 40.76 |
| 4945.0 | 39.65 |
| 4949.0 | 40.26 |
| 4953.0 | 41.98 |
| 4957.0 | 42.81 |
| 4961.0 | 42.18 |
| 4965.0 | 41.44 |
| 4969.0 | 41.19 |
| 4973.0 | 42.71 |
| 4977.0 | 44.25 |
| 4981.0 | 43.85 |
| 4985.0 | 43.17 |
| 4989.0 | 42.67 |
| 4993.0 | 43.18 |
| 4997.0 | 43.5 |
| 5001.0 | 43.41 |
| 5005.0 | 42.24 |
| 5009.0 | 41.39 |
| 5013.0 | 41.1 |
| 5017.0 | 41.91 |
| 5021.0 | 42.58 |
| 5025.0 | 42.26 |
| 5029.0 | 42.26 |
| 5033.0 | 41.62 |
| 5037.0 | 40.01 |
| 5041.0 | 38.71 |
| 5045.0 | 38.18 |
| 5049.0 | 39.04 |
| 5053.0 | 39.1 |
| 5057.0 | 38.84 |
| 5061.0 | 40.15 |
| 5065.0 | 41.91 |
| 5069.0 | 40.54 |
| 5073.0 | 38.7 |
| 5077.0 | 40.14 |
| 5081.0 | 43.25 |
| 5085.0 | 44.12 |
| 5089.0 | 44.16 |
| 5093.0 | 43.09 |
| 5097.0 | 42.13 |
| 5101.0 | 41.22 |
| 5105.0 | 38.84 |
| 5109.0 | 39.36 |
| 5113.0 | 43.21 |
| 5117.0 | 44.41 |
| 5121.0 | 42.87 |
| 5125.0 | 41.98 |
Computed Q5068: 40.7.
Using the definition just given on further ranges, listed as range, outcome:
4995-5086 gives 41.1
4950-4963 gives 42.2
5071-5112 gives 41.5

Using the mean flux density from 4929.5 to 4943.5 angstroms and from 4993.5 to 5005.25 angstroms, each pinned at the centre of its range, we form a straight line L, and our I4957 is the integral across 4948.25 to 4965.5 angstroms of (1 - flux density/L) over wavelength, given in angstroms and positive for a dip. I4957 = 0.2 angstroms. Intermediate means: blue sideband 41.9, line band 41.9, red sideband 43.2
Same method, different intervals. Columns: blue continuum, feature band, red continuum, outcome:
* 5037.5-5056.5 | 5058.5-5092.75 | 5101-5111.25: -2.1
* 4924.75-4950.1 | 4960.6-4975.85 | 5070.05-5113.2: -0.1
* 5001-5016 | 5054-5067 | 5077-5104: 0.7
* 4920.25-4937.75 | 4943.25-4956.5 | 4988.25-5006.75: 0.6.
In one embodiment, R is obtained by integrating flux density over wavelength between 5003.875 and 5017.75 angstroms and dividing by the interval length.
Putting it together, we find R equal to 41.6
